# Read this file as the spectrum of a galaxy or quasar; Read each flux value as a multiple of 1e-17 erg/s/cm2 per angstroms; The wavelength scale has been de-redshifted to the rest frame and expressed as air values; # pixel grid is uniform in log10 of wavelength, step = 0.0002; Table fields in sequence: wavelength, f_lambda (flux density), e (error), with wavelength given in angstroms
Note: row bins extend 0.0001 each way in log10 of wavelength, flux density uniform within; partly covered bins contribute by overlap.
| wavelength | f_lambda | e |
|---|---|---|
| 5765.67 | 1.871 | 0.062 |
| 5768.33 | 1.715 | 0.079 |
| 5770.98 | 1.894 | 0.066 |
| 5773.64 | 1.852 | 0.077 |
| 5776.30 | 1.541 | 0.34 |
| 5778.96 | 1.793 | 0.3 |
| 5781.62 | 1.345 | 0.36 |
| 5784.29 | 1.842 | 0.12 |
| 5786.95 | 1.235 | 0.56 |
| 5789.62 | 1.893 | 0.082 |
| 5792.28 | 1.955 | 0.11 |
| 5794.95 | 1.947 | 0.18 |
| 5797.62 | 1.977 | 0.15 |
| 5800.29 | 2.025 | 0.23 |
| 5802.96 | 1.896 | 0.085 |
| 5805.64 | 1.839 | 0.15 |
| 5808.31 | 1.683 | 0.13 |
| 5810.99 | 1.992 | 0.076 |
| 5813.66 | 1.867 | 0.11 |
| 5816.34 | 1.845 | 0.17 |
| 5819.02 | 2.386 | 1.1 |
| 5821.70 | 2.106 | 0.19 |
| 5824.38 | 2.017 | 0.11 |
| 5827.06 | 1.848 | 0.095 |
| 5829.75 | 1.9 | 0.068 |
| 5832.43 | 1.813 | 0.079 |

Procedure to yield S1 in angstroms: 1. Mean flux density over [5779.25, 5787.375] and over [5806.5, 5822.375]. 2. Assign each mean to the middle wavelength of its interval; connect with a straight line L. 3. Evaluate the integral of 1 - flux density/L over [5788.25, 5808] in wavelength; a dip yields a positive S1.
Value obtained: -2.0 angstroms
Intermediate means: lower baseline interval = 1.54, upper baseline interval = 1.97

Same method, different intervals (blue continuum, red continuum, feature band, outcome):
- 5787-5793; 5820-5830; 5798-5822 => -0.7 angstroms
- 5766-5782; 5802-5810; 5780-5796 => 0.6 angstroms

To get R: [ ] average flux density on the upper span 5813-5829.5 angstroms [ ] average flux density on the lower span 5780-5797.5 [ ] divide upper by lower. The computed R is 1.2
